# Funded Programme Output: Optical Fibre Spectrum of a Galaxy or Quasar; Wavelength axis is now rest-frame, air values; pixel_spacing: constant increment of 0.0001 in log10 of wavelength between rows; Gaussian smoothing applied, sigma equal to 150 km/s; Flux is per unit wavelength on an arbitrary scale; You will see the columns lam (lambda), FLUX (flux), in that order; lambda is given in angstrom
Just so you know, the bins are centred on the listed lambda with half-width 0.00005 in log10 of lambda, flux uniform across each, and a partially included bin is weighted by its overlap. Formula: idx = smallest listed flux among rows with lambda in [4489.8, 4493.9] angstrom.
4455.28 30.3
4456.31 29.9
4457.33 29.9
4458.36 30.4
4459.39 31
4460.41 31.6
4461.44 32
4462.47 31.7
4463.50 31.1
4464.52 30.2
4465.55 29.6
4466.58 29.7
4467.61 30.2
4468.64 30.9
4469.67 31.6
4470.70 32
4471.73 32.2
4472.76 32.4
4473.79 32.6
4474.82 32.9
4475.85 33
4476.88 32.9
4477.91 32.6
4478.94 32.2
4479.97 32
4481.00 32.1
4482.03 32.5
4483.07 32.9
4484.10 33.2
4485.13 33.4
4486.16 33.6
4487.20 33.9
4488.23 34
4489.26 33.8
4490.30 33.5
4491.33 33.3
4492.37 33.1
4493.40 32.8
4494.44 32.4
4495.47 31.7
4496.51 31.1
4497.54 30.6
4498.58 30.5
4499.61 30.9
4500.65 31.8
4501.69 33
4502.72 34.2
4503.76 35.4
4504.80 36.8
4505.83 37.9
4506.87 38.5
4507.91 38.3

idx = 32.8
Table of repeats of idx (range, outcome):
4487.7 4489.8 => 33.8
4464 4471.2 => 29.6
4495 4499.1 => 30.5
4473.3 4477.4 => 32.6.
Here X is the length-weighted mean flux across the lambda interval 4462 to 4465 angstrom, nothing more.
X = 31.1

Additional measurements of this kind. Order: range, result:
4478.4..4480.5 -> 32.2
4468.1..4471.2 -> 31.5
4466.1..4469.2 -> 30.3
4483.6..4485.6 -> 33.3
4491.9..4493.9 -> 33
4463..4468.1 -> 30.2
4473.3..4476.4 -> 32.9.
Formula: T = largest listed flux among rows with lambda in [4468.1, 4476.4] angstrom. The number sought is 33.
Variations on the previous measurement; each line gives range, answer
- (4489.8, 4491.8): 33.5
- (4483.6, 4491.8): 34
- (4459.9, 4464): 32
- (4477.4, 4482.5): 32.6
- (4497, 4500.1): 30.9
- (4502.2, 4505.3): 36.8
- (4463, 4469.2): 31.1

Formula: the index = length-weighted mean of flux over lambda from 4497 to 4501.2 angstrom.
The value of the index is 31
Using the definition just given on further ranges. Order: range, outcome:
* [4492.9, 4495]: 32.6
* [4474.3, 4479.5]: 32.7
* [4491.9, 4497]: 32.2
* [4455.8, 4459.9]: 30.3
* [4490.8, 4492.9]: 33.2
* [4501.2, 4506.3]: 35.5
